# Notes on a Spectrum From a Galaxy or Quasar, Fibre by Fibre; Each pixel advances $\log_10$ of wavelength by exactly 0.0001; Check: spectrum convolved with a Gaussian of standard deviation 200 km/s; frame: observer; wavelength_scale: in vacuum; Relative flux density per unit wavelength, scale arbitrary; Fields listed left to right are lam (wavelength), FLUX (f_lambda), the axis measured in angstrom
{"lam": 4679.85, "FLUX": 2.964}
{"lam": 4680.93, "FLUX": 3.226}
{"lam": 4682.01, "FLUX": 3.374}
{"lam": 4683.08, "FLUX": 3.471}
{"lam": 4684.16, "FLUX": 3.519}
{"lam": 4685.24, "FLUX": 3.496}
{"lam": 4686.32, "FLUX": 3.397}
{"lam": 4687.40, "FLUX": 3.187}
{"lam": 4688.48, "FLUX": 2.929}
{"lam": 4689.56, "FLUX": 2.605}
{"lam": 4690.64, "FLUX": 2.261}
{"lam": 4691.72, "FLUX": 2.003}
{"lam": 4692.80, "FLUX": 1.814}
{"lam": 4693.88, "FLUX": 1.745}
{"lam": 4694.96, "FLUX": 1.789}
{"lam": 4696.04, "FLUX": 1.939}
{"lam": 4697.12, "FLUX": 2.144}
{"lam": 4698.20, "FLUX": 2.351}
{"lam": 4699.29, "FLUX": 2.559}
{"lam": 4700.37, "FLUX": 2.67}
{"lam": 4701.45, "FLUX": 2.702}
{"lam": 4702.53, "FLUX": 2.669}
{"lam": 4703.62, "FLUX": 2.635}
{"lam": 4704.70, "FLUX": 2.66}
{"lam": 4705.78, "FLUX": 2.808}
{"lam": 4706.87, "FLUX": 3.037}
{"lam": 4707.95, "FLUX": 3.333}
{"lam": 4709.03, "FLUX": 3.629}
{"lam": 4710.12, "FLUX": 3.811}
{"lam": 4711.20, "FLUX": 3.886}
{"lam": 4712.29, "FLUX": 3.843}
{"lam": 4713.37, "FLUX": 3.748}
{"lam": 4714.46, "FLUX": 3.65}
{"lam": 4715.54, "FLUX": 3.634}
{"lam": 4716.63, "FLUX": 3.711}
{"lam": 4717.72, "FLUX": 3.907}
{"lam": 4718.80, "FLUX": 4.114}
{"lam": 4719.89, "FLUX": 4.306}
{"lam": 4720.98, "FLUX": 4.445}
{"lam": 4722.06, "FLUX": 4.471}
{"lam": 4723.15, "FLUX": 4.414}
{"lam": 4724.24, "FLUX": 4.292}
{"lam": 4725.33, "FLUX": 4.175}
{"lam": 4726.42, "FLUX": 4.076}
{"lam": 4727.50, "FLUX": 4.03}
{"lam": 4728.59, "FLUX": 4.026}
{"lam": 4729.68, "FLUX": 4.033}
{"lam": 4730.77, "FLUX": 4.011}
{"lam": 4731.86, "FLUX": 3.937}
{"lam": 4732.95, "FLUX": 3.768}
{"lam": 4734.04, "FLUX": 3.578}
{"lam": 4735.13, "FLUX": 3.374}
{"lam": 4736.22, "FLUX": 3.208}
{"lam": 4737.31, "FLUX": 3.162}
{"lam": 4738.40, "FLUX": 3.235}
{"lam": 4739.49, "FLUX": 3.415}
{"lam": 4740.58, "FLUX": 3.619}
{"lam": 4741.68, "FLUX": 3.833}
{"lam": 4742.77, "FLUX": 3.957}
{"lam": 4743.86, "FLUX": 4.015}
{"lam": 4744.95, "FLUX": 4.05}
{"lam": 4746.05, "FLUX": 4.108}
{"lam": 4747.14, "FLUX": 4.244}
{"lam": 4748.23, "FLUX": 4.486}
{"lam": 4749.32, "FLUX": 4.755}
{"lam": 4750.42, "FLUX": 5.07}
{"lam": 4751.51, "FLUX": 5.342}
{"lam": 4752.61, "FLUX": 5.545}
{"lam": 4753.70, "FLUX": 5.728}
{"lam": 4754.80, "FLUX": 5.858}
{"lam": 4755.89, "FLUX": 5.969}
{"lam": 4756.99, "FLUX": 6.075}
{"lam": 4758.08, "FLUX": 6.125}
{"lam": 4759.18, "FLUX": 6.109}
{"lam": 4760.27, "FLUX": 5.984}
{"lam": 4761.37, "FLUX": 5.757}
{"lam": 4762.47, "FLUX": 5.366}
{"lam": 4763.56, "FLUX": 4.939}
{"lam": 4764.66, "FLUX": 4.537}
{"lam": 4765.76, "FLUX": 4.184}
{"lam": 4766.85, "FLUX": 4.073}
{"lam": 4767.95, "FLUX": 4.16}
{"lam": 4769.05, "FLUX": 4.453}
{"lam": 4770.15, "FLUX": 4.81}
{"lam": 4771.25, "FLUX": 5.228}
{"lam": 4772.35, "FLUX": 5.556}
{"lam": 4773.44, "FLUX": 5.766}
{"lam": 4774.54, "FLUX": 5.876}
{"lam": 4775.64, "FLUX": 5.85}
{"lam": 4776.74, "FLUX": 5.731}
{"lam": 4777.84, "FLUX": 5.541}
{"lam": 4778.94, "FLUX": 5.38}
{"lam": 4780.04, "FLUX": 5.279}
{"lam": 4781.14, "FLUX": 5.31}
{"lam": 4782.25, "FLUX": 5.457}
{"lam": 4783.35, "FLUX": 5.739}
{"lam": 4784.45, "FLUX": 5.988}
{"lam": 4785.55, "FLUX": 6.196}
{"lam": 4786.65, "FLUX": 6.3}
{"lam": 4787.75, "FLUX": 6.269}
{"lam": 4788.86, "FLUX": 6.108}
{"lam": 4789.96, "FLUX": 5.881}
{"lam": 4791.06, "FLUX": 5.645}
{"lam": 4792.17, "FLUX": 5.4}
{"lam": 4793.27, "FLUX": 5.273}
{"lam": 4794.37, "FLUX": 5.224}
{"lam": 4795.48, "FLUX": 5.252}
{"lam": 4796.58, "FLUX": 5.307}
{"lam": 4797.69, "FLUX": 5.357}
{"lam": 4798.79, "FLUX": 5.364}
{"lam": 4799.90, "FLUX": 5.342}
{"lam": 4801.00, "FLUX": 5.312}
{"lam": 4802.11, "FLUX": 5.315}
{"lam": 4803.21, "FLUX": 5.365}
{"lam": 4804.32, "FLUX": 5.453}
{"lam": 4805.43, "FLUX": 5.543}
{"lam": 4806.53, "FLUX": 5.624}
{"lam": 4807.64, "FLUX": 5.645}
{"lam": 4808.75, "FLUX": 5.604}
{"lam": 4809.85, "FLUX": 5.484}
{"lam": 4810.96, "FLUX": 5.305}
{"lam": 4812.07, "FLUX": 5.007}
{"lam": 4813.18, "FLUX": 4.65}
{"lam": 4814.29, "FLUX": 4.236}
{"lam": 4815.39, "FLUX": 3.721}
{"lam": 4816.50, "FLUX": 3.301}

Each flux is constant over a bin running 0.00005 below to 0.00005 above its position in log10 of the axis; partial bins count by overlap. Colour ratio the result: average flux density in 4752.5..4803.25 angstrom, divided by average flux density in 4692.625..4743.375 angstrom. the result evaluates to 1.6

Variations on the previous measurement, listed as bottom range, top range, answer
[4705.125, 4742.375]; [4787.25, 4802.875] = 1.46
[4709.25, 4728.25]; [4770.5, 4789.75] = 1.43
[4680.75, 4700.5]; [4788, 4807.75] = 2.07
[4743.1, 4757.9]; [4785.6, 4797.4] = 1.13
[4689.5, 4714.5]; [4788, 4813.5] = 1.97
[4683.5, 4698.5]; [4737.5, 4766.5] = 1.92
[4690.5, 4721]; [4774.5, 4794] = 1.90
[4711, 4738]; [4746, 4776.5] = 1.34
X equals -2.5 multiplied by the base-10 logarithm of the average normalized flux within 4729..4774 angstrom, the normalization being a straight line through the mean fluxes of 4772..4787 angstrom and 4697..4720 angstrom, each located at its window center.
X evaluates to 0.03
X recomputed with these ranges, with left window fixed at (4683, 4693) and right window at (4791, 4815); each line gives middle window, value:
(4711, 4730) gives -0.14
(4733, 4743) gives 0.13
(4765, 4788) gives -0.14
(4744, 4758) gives -0.21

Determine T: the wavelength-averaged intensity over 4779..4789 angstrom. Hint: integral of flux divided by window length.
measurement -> 5.81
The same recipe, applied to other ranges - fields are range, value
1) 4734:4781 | 4.84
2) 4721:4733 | 4.14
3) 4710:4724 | 4.01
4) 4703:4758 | 4.08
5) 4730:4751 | 3.89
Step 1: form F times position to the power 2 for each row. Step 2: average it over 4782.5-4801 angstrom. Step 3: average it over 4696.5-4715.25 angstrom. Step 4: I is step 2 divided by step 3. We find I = 1.91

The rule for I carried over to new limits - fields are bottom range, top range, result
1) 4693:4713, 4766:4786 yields 1.98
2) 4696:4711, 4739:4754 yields 1.59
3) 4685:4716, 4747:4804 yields 1.96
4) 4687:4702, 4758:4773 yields 2.24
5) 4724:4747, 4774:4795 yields 1.53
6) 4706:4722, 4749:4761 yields 1.53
